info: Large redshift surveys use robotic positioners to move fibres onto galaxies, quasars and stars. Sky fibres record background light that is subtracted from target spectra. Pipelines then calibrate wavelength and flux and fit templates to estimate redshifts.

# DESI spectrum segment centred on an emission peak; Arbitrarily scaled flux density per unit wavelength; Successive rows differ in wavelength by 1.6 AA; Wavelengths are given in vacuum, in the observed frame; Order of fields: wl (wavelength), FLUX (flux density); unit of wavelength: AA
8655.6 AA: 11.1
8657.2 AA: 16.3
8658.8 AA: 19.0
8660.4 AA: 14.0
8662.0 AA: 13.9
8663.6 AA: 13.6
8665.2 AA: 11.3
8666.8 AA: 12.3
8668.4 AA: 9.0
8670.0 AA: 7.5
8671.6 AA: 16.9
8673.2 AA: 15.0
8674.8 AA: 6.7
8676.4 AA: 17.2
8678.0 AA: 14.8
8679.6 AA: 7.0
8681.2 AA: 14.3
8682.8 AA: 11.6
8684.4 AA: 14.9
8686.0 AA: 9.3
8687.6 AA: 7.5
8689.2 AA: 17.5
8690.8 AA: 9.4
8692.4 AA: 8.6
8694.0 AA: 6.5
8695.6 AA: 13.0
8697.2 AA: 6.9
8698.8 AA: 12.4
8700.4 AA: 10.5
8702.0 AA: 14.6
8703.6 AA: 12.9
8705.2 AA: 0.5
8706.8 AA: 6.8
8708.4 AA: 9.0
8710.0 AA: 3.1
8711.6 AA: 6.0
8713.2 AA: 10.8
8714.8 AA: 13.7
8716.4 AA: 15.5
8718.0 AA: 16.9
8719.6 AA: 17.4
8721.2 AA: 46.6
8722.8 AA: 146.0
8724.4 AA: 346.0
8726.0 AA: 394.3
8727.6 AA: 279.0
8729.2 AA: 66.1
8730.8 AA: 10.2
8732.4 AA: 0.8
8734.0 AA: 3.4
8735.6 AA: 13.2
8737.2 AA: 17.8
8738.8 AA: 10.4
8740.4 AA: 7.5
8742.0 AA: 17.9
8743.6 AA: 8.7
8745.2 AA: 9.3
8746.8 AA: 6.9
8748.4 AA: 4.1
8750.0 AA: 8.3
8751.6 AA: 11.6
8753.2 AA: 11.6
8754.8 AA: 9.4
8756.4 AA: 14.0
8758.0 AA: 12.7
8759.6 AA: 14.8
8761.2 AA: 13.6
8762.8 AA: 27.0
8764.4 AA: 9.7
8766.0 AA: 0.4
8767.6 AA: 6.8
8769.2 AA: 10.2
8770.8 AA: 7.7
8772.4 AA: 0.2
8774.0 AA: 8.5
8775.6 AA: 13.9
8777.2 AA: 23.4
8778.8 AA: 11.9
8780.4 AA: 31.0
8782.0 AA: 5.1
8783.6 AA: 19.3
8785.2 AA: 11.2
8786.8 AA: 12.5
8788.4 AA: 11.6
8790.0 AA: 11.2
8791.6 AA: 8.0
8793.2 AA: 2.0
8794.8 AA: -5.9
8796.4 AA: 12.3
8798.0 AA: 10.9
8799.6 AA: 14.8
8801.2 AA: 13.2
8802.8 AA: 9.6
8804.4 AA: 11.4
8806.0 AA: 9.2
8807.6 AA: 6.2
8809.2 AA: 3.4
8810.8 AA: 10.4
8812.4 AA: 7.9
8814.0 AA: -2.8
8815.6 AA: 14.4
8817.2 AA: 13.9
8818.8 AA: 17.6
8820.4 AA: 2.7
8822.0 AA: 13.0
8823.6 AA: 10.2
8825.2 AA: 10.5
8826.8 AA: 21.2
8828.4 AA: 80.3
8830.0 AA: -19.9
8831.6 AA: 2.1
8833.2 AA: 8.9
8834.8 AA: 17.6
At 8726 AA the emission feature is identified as [O III] 5007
